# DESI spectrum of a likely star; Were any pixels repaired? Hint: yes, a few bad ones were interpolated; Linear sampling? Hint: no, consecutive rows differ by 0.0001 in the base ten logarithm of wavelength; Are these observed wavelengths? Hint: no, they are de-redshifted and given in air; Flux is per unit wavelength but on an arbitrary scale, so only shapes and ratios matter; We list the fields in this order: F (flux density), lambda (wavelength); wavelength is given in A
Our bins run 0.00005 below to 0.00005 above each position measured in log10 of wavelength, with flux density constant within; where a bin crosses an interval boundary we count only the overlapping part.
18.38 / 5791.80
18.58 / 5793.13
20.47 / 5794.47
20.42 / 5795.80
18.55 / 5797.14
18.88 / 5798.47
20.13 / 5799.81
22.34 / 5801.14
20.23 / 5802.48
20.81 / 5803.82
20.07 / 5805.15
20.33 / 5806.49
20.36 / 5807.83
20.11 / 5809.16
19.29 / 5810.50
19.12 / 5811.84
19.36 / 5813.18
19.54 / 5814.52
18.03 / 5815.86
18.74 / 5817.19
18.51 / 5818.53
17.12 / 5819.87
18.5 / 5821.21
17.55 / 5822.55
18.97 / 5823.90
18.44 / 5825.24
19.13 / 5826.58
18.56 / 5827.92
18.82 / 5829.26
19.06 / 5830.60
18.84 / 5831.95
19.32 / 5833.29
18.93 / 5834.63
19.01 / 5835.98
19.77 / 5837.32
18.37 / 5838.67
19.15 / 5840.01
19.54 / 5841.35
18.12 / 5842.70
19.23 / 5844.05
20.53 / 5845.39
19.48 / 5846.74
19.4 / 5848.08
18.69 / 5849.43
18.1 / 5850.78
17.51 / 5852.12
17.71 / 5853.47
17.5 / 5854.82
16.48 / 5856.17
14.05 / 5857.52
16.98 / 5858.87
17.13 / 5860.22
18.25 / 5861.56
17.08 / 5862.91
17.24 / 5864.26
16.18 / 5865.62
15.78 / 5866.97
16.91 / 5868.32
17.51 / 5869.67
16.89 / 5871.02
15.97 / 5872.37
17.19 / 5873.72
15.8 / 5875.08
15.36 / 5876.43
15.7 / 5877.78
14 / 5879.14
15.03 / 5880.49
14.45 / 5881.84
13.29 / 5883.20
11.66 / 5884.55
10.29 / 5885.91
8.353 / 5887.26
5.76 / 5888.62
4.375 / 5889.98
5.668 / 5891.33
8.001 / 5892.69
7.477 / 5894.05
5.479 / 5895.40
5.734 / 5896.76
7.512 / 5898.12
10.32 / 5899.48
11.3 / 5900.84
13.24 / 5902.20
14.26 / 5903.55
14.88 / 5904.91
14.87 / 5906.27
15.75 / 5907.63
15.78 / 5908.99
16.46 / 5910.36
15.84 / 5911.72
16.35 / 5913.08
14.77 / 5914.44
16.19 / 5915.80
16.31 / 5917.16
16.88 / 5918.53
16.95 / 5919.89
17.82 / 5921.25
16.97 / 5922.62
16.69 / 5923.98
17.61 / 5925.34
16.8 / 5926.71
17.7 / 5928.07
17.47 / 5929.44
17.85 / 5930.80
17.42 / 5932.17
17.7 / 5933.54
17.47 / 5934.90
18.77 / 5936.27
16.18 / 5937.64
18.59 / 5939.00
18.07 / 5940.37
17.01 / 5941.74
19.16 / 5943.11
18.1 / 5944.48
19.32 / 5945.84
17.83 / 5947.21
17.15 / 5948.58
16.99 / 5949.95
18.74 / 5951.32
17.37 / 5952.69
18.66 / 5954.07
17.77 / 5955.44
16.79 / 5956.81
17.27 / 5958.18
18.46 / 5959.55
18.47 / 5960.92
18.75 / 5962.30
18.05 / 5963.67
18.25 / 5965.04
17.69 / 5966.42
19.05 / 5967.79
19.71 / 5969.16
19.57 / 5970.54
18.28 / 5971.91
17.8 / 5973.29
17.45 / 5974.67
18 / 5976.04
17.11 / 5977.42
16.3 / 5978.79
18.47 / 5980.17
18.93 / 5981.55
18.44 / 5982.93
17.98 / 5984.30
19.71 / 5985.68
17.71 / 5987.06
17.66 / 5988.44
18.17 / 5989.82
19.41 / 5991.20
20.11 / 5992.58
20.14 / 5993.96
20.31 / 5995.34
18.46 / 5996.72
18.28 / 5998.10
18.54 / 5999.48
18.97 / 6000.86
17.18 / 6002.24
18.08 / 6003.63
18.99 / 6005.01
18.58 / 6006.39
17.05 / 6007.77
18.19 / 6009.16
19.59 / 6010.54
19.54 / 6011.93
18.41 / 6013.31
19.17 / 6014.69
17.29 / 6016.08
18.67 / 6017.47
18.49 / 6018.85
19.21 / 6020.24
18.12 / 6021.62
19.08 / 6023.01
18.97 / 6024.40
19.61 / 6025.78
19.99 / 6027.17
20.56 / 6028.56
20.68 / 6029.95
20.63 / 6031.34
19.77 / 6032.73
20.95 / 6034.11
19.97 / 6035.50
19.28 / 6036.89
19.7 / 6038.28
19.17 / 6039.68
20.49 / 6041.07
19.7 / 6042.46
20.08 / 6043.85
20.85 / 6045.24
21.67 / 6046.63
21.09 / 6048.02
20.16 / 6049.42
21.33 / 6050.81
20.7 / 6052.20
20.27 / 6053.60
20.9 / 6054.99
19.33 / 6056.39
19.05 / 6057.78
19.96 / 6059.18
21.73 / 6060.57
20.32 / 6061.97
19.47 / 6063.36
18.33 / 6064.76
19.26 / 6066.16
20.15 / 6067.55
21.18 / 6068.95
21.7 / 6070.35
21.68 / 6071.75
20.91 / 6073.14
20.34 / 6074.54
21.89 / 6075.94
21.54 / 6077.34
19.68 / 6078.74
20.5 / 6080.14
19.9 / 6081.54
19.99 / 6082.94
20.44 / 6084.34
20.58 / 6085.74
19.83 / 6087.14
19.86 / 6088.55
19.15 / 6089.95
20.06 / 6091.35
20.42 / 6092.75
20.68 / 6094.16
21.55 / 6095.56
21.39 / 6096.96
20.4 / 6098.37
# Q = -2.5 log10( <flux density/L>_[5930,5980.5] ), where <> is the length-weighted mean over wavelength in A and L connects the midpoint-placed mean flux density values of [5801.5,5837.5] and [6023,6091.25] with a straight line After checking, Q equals 0.10 mag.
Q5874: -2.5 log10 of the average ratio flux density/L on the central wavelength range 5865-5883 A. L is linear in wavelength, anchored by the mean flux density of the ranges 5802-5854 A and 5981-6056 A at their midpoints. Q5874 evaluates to 0.20 mag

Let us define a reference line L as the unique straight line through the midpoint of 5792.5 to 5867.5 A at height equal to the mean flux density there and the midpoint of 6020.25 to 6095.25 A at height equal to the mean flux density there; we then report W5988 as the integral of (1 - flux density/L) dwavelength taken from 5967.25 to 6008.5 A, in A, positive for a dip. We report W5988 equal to 2.7 A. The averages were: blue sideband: 18.7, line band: 18.5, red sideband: 20.2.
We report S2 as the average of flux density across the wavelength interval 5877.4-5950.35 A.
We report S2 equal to 14.5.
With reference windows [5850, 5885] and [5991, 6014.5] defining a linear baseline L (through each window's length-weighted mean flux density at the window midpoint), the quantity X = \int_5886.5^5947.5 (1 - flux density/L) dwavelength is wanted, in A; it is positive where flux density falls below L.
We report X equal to 9.7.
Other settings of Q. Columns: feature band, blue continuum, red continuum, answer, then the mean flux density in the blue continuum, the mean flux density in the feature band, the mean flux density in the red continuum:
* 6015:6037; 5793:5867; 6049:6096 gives 0.033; 18.7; 19.5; 20.4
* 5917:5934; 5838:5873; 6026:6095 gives 0.081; 17.7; 17.3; 20.3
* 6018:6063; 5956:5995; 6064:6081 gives -0.011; 18.4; 20.1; 20.6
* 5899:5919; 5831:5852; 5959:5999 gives 0.251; 19.1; 14.9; 18.5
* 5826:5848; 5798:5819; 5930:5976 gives 0.017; 19.8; 19.1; 18.1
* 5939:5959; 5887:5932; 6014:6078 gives -0.171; 13.4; 17.9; 20.1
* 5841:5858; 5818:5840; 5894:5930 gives -0.032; 18.7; 18.2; 14.5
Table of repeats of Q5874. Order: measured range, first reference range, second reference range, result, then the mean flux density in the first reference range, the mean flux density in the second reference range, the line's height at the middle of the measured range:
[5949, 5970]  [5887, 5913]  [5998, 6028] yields -0.21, 10.8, 18.7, 14.9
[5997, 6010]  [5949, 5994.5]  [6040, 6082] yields 0.05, 18.3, 20.5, 19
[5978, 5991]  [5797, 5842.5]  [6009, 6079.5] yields 0.09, 19.2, 20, 19.8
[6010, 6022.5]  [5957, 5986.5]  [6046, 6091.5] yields 0.03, 18.2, 20.4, 19.2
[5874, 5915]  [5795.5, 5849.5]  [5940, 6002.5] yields 0.49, 19.2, 18.3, 18.8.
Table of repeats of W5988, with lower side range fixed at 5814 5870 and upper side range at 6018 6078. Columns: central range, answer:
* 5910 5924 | 1.81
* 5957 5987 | 1.87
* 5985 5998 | 0.40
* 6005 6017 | 0.80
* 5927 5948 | 1.35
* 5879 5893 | 6.49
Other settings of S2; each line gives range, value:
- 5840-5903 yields 14.4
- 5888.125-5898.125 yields 6.17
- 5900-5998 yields 17.5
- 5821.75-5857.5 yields 18.6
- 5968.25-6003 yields 18.5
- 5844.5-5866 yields 17.7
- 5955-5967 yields 18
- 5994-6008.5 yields 18.5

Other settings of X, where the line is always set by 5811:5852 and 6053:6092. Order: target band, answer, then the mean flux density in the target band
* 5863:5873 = 1.26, 16.7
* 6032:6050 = -0.11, 20.2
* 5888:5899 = 7.38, 6.33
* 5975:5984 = 0.85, 17.9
